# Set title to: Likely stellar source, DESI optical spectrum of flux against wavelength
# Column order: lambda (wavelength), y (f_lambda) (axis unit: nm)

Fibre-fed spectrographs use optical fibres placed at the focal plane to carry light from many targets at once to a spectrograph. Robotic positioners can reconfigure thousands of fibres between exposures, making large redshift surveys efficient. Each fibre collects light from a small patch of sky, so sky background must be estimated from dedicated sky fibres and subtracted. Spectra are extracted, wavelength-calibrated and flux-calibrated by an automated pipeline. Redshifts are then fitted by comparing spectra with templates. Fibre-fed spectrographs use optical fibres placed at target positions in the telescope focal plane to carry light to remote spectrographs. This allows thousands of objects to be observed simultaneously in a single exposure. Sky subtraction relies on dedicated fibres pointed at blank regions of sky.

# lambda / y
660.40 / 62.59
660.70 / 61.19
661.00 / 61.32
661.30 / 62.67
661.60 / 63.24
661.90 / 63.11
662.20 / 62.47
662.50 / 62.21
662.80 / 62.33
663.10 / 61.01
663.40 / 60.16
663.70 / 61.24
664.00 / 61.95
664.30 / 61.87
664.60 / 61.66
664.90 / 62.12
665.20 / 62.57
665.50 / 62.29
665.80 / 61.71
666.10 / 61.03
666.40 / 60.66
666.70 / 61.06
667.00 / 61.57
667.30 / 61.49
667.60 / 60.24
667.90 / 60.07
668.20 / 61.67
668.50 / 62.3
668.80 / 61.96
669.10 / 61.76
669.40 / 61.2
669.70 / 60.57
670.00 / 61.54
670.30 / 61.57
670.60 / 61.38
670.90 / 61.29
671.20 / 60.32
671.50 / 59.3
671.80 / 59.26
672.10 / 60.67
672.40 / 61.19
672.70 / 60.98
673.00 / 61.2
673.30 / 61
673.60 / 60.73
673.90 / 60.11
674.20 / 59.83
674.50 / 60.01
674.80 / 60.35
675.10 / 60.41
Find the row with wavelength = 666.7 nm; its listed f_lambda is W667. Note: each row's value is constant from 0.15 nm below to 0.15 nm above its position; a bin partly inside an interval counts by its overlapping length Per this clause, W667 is 61.06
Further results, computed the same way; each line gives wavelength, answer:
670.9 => 61.29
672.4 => 61.19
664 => 61.95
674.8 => 60.35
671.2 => 60.32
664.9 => 62.12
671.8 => 59.26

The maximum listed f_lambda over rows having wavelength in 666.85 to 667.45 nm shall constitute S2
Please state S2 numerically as 61.57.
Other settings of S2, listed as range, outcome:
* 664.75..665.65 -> 62.57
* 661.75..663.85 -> 63.11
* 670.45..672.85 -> 61.38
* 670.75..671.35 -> 61.29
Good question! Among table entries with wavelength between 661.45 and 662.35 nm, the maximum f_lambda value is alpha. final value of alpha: 63.24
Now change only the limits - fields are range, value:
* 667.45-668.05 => 60.24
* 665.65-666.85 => 61.71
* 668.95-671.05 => 61.76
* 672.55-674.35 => 61.2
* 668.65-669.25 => 61.96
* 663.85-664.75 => 61.95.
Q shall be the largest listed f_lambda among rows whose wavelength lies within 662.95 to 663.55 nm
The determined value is 61.01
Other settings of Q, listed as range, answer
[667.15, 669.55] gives 62.3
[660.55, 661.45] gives 62.67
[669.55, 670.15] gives 61.54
